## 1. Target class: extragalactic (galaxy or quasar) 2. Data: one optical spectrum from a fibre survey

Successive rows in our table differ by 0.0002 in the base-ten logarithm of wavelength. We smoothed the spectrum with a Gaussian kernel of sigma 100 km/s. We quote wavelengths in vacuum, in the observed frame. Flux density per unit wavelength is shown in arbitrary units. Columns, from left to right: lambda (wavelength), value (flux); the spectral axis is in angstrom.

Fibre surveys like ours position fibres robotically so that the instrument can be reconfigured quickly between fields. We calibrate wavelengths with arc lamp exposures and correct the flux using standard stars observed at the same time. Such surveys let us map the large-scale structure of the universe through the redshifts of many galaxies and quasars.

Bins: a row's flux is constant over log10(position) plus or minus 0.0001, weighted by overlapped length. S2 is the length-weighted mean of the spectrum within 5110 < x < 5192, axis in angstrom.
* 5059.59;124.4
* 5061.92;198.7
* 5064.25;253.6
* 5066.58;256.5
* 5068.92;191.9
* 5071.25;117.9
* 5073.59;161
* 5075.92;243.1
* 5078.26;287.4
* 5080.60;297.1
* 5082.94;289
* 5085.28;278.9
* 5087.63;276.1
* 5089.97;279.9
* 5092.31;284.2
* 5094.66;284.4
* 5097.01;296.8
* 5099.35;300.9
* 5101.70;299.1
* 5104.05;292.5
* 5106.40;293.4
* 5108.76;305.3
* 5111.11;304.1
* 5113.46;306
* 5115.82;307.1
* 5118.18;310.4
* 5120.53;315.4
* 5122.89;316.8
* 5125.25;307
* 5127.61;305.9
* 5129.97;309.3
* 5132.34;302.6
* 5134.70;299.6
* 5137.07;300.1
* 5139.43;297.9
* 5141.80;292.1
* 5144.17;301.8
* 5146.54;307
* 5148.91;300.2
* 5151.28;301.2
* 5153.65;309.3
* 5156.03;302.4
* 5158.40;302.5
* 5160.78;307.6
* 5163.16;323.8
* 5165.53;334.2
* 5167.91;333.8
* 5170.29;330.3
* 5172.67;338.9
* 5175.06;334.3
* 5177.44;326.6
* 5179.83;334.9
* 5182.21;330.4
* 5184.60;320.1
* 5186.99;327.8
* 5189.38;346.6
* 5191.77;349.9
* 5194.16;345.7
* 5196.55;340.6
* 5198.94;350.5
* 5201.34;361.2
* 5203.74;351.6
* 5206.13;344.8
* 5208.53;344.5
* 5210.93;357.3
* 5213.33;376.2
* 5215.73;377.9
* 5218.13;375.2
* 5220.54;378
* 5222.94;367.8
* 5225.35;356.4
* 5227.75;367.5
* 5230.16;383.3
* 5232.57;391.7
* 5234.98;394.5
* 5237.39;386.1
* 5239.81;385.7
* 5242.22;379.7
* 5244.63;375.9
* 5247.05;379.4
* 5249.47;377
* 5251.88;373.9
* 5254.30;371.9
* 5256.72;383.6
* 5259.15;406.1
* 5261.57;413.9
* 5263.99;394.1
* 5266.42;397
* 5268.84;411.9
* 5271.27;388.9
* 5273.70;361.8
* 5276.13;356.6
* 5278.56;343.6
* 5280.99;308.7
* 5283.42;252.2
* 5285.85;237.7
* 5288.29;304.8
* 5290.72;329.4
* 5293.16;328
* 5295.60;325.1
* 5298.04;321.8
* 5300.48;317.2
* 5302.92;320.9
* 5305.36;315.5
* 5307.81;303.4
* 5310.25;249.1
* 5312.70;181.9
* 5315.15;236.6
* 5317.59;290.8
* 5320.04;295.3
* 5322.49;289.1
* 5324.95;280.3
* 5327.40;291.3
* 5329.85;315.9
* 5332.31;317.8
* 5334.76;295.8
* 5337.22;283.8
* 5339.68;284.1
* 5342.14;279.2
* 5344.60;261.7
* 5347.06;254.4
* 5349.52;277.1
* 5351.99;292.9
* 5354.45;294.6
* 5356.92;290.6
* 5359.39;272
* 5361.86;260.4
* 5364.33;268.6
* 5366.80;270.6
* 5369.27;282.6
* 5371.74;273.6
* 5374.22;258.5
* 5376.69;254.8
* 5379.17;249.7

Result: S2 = 315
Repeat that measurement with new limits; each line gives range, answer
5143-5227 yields 337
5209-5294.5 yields 365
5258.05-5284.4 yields 368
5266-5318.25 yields 312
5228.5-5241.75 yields 387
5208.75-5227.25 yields 368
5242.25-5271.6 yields 389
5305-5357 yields 280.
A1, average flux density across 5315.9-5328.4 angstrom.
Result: 287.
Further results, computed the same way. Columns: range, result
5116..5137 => 308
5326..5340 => 299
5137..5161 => 302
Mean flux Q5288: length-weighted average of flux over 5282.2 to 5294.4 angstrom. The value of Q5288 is 291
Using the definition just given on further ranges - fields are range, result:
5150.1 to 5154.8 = 305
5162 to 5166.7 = 330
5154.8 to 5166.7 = 314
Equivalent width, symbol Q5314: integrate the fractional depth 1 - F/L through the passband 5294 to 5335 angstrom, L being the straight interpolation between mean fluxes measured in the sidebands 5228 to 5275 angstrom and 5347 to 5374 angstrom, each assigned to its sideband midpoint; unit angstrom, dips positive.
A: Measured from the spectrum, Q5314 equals 4.0 angstrom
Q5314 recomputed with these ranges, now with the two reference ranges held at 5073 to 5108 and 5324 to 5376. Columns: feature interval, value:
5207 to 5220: -4.0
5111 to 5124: -1.4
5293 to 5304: -1.6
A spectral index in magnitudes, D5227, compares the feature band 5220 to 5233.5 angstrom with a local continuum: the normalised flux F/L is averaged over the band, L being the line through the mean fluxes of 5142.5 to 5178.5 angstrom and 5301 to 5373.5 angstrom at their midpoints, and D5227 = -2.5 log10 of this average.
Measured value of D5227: -0.23 mag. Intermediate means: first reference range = 317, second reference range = 281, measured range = 374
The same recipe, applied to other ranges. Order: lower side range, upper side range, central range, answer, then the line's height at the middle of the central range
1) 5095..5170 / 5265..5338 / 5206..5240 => -0.21 mag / 307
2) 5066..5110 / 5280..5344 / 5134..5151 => -0.11 mag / 271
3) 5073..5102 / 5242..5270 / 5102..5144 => -0.01 mag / 301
